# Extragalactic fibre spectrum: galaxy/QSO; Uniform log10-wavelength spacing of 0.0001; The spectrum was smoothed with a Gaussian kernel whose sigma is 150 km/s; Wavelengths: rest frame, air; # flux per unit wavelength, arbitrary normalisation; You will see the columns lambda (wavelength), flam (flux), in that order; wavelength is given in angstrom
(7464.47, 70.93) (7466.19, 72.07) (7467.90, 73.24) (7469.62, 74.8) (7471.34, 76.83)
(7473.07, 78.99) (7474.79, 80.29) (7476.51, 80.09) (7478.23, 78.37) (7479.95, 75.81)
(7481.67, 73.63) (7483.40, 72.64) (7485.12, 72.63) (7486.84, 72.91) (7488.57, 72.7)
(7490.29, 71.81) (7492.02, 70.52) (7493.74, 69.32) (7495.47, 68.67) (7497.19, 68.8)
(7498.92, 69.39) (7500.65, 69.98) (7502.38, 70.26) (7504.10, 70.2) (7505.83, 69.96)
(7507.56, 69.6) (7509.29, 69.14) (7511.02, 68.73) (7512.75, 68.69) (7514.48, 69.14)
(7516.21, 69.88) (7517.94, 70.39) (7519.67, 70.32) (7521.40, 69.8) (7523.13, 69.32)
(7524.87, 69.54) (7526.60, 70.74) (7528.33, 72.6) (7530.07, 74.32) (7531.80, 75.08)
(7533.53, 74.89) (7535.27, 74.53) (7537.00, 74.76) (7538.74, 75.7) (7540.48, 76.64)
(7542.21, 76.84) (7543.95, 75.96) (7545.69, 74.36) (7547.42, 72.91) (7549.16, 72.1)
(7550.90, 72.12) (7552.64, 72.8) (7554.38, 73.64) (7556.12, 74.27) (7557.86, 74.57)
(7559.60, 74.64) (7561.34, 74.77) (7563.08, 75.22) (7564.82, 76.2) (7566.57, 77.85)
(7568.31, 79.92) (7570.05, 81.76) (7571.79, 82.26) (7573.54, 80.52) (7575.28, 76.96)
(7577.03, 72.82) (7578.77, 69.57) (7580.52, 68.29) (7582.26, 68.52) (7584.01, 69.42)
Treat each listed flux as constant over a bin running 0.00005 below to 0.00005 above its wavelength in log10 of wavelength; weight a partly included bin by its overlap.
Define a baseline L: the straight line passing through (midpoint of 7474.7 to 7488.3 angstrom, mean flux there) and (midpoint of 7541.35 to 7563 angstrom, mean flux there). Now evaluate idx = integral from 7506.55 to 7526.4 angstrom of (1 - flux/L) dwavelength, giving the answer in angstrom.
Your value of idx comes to 1.4 angstrom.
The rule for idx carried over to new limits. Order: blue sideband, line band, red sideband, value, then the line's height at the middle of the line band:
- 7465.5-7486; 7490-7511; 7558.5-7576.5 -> 1.8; 76.4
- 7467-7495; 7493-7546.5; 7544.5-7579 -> 2.5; 75.1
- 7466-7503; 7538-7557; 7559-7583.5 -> 0.2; 75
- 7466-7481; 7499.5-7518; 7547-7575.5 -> 1.7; 76.6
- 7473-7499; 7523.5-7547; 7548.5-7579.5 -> 0.2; 74.9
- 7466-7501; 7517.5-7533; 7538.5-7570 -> 0.6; 74.5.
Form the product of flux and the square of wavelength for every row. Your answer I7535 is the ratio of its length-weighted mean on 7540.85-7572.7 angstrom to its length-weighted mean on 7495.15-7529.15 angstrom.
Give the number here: 1.10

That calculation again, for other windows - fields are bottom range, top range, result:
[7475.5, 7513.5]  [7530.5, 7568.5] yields 1.06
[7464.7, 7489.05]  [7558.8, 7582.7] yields 1.03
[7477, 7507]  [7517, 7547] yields 1.03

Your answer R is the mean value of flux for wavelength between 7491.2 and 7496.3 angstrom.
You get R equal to 69.5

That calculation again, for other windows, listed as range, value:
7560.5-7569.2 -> 76.8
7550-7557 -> 73.2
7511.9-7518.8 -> 69.5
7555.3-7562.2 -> 74.6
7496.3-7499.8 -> 69.1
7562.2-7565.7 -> 75.6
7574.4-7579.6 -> 73.2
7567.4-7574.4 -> 81.1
